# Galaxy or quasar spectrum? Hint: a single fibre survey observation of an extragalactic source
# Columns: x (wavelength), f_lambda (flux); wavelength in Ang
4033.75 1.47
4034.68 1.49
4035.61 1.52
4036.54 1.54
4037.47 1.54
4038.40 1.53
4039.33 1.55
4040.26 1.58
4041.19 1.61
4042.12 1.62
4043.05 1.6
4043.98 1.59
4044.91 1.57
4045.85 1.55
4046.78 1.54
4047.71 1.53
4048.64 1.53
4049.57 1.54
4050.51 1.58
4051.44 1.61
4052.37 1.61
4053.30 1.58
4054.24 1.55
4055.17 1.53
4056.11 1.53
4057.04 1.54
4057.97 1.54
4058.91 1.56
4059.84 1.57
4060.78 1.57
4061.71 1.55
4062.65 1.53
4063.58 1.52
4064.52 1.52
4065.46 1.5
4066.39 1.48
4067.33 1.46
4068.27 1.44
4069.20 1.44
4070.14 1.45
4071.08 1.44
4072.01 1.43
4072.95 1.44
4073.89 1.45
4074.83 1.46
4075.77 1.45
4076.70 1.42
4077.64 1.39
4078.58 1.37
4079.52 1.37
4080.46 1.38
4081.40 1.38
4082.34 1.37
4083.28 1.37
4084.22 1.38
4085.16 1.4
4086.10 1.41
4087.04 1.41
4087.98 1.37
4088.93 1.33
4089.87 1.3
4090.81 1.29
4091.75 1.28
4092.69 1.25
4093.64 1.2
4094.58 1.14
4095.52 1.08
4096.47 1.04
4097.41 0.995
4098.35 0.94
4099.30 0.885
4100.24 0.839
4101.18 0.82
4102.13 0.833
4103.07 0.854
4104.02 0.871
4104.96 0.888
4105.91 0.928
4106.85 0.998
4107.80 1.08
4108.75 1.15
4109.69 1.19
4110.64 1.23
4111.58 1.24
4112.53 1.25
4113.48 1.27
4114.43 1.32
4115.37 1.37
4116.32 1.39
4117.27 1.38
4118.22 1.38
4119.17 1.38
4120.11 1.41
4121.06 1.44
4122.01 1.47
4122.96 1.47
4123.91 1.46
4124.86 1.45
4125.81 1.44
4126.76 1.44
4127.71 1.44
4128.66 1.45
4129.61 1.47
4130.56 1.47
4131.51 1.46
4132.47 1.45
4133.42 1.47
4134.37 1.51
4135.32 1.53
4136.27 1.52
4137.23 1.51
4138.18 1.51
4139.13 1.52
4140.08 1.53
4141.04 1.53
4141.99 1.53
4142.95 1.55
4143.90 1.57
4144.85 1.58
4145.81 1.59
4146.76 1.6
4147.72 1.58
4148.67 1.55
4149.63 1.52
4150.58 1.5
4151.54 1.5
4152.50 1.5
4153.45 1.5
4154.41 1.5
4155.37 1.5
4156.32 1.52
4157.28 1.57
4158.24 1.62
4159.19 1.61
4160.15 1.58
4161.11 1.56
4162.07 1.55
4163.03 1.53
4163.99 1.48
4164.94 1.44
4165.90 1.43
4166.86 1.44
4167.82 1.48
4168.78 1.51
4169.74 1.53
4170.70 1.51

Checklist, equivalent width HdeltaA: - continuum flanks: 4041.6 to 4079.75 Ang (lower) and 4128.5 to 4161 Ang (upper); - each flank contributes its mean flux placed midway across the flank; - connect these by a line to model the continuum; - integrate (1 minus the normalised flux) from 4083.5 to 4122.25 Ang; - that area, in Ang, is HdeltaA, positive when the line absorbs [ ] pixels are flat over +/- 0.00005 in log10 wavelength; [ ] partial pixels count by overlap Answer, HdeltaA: 8.5 Ang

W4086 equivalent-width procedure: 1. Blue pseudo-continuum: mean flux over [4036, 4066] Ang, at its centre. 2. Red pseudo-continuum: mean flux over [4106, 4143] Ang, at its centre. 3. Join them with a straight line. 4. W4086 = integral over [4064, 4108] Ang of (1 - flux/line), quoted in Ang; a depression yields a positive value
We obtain 6.86 Ang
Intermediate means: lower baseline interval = 1.56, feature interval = 1.25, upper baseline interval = 1.4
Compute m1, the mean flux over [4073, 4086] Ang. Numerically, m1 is 1.4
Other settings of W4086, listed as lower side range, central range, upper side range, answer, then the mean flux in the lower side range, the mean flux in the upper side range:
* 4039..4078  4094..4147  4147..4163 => 8.0 Ang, 1.52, 1.54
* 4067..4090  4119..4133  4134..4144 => 0.5 Ang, 1.41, 1.53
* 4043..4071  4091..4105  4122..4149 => 4.8 Ang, 1.53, 1.51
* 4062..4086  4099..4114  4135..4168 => 4.6 Ang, 1.43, 1.53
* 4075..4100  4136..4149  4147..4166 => -0.6 Ang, 1.27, 1.53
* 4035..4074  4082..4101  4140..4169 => 4.0 Ang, 1.53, 1.53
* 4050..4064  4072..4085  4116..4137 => 1.0 Ang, 1.56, 1.45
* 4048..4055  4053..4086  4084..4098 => -1.0 Ang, 1.57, 1.25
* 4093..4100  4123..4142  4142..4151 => -1.0 Ang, 1.04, 1.56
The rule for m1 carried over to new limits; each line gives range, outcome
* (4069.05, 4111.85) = 1.22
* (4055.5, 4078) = 1.49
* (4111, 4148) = 1.46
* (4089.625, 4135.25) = 1.24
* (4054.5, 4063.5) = 1.55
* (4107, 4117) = 1.24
